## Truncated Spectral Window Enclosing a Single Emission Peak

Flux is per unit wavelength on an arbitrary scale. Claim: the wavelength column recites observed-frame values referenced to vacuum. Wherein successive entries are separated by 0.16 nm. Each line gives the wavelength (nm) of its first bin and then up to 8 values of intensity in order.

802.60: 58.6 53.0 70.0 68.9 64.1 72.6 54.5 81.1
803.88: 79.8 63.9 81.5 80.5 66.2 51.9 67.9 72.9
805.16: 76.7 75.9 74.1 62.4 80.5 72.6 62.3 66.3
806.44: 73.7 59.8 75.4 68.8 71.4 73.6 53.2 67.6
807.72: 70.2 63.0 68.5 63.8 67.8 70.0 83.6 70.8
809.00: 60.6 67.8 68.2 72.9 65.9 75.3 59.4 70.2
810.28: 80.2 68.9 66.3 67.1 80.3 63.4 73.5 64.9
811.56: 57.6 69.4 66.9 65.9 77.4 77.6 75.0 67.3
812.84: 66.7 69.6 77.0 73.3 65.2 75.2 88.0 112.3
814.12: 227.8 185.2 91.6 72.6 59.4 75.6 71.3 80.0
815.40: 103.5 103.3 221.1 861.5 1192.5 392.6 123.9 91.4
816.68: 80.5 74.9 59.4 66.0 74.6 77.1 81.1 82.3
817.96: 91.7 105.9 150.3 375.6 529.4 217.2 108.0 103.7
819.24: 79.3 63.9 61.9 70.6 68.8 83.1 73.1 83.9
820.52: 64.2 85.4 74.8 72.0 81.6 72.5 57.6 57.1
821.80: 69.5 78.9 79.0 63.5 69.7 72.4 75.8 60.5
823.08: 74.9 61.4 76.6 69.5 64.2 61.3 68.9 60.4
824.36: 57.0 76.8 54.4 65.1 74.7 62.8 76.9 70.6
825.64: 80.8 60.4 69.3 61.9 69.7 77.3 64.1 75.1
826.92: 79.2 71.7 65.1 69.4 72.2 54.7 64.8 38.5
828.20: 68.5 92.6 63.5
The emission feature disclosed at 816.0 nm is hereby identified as H-alpha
